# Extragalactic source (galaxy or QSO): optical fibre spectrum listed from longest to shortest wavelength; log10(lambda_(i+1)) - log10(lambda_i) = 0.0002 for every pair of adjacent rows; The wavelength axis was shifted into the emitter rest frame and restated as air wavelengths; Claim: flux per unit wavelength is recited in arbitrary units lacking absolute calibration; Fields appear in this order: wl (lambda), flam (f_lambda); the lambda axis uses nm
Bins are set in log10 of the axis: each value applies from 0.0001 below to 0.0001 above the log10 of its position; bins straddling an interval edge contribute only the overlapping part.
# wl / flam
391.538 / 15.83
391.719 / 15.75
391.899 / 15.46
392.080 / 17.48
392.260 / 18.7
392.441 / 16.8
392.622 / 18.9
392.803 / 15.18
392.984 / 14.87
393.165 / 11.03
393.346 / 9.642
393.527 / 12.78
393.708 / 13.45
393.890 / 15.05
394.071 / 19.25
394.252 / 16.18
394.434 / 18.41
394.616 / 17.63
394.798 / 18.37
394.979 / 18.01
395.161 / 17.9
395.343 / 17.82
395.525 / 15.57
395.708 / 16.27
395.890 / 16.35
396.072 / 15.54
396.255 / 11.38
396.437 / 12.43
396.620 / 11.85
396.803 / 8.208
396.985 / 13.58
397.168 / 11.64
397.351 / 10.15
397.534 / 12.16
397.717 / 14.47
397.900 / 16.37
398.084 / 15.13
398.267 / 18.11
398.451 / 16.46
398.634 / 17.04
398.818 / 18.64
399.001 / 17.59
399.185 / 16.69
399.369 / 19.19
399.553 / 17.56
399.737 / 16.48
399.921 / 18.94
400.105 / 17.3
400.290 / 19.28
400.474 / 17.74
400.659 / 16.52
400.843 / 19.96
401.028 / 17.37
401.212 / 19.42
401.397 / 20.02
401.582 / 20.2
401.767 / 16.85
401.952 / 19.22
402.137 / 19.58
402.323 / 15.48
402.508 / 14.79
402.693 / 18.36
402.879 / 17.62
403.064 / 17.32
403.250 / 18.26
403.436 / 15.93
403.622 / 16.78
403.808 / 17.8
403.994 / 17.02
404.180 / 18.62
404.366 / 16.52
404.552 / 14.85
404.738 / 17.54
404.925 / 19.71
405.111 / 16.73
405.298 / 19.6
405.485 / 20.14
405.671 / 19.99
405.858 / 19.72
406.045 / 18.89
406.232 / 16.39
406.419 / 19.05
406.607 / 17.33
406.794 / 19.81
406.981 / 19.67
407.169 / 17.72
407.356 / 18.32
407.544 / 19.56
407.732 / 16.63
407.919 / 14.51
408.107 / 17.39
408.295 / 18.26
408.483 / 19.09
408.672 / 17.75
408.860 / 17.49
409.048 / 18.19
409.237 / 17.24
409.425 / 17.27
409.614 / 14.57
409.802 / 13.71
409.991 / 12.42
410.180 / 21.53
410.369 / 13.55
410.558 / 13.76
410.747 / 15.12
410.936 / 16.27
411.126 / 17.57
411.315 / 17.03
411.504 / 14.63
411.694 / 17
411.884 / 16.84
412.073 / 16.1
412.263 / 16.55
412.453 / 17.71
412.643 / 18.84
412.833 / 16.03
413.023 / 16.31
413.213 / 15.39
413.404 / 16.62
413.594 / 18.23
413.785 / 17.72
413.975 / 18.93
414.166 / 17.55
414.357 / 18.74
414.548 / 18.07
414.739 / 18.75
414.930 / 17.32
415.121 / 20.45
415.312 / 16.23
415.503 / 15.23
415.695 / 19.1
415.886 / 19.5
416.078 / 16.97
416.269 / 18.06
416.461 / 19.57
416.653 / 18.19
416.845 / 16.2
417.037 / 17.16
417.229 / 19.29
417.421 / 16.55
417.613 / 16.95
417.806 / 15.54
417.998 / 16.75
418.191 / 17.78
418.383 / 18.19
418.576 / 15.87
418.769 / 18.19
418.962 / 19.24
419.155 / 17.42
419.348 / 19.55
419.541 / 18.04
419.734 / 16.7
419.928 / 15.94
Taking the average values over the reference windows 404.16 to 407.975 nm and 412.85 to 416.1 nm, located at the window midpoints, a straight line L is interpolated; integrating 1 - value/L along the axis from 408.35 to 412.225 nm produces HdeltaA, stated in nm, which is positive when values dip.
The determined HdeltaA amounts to 0.34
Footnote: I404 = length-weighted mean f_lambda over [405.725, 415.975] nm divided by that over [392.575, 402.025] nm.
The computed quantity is 1.1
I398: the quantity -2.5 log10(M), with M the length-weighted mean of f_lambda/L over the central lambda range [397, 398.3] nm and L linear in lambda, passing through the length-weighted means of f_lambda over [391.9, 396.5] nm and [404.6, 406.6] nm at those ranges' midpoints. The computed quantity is 0.21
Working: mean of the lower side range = 15.8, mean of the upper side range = 18.6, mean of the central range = 13.8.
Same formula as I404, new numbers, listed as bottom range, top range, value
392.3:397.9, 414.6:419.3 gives 1.20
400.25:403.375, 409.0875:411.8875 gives 0.88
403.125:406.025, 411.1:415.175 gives 0.97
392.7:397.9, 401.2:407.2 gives 1.25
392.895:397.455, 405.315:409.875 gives 1.23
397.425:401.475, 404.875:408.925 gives 1.06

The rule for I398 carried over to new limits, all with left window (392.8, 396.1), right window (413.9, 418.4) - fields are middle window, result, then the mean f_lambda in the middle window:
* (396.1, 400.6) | 0.05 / 15.4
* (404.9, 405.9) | -0.15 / 19.3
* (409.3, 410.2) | 0.11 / 15.5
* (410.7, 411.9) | 0.06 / 16.4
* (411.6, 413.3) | 0.04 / 16.8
